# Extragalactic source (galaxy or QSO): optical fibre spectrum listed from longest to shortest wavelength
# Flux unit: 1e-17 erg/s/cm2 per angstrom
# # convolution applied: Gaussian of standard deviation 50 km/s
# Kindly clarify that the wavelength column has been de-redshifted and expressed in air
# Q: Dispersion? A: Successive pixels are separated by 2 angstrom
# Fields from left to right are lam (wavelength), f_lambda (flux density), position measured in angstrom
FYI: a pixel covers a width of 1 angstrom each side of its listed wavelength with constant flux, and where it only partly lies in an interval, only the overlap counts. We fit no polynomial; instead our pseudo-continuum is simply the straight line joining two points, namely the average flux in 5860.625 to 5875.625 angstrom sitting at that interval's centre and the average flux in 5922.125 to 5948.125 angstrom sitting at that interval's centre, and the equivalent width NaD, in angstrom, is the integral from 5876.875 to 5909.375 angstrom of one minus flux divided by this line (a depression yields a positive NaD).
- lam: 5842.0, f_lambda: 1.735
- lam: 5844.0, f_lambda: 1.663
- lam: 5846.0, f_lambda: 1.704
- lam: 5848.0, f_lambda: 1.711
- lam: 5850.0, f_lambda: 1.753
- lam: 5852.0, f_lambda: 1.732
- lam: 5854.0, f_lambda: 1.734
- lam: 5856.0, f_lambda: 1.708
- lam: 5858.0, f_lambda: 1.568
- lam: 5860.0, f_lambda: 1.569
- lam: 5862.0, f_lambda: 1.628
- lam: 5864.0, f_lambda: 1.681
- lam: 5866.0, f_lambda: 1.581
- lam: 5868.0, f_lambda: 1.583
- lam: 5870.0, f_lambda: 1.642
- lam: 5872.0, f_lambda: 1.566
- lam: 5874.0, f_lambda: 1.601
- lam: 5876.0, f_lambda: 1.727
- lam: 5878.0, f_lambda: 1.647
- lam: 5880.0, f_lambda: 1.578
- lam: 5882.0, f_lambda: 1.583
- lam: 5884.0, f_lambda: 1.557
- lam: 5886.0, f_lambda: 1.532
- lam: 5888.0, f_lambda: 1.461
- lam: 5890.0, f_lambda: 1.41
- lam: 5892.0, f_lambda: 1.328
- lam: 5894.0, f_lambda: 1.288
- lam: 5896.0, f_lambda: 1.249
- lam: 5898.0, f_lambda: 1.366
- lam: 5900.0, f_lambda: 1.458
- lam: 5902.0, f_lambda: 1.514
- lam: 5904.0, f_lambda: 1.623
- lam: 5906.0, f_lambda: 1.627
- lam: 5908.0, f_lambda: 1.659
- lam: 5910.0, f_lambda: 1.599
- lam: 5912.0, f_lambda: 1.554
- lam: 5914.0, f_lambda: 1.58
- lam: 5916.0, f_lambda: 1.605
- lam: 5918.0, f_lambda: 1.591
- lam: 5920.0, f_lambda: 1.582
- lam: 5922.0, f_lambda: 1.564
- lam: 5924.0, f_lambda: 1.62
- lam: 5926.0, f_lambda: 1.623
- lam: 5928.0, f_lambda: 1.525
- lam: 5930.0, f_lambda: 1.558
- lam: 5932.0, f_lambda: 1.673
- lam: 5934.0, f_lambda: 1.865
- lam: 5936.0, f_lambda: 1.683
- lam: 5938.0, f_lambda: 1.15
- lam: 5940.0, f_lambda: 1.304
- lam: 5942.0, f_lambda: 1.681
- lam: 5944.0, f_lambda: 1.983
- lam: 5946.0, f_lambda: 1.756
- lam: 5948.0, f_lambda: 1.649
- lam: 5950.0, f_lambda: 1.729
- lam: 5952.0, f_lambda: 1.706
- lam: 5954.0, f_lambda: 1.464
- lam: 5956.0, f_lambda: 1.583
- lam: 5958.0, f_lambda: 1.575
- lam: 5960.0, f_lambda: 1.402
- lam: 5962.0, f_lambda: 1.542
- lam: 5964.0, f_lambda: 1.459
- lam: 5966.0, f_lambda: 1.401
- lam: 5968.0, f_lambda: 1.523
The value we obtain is 2.4 angstrom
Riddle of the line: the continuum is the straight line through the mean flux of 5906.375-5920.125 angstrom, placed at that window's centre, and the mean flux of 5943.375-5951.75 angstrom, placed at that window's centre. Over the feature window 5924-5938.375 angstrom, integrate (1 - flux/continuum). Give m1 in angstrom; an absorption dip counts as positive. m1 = 0.7 angstrom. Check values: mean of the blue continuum 1.6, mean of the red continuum 1.76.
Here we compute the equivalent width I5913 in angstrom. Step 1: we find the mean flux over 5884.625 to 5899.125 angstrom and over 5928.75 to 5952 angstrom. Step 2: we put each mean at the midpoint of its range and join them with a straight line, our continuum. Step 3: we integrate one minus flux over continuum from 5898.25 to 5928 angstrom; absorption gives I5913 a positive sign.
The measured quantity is -1.66 angstrom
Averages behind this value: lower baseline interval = 1.38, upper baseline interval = 1.64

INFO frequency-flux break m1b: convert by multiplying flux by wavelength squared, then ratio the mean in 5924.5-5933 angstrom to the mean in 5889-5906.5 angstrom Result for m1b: 1.1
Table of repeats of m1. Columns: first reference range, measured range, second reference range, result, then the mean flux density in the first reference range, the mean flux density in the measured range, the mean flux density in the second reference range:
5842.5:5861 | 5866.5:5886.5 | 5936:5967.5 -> 0.62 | 1.68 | 1.6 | 1.56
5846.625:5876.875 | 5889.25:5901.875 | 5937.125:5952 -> 2.14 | 1.65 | 1.36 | 1.62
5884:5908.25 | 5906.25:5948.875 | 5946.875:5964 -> -2.53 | 1.46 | 1.61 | 1.58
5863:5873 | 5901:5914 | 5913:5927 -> 0.03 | 1.61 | 1.59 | 1.6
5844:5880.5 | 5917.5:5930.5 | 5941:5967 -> 0.34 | 1.65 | 1.58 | 1.61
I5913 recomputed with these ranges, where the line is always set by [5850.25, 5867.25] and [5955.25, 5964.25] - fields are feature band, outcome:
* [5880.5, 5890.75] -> 0.6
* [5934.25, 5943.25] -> 0.2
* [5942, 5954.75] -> -1.6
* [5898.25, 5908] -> 0.2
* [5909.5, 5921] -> -0.1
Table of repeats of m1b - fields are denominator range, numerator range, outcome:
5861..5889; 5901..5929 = 1.01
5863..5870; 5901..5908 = 1.00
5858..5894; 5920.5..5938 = 1.05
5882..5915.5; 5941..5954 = 1.18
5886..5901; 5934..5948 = 1.19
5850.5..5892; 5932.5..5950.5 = 1.05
